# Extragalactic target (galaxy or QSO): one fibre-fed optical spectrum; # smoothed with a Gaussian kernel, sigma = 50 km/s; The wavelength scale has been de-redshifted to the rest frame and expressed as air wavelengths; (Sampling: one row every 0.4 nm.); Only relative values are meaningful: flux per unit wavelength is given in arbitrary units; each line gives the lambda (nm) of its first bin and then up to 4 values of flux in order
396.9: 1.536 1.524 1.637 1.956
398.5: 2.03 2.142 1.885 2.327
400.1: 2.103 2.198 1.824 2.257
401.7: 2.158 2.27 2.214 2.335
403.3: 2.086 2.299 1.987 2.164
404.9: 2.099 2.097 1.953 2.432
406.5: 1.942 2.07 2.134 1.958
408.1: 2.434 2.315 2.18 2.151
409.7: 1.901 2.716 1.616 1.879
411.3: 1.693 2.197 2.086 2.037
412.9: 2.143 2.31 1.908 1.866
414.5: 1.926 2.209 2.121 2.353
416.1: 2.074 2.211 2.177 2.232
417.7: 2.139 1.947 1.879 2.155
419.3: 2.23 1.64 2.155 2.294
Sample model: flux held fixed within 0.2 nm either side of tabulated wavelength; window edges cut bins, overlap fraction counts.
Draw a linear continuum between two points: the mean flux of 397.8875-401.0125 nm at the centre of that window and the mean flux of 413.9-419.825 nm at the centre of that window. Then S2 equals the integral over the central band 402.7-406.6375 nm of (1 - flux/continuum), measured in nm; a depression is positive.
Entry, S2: -0.140 nm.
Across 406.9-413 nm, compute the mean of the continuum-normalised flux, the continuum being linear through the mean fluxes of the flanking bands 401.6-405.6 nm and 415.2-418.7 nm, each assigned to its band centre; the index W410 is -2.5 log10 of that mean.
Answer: 0.03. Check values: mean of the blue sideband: 2.17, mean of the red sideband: 2.13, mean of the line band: 2.09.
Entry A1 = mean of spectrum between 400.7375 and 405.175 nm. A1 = 2.16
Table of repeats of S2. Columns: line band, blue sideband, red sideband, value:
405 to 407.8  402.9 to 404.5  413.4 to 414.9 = 0.024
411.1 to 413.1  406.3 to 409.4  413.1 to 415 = 0.037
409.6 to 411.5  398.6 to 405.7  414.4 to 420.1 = 0.136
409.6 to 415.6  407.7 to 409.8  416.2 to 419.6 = 0.292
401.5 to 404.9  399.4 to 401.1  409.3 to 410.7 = -0.142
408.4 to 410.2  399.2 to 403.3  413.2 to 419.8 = -0.088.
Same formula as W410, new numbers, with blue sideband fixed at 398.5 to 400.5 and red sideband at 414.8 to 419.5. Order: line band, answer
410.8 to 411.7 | 0.14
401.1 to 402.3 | -0.06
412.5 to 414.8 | 0.05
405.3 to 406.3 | -0.02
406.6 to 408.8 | -0.02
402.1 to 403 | -0.07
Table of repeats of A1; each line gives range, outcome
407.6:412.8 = 2.09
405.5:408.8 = 2.16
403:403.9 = 2.21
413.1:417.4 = 2.12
